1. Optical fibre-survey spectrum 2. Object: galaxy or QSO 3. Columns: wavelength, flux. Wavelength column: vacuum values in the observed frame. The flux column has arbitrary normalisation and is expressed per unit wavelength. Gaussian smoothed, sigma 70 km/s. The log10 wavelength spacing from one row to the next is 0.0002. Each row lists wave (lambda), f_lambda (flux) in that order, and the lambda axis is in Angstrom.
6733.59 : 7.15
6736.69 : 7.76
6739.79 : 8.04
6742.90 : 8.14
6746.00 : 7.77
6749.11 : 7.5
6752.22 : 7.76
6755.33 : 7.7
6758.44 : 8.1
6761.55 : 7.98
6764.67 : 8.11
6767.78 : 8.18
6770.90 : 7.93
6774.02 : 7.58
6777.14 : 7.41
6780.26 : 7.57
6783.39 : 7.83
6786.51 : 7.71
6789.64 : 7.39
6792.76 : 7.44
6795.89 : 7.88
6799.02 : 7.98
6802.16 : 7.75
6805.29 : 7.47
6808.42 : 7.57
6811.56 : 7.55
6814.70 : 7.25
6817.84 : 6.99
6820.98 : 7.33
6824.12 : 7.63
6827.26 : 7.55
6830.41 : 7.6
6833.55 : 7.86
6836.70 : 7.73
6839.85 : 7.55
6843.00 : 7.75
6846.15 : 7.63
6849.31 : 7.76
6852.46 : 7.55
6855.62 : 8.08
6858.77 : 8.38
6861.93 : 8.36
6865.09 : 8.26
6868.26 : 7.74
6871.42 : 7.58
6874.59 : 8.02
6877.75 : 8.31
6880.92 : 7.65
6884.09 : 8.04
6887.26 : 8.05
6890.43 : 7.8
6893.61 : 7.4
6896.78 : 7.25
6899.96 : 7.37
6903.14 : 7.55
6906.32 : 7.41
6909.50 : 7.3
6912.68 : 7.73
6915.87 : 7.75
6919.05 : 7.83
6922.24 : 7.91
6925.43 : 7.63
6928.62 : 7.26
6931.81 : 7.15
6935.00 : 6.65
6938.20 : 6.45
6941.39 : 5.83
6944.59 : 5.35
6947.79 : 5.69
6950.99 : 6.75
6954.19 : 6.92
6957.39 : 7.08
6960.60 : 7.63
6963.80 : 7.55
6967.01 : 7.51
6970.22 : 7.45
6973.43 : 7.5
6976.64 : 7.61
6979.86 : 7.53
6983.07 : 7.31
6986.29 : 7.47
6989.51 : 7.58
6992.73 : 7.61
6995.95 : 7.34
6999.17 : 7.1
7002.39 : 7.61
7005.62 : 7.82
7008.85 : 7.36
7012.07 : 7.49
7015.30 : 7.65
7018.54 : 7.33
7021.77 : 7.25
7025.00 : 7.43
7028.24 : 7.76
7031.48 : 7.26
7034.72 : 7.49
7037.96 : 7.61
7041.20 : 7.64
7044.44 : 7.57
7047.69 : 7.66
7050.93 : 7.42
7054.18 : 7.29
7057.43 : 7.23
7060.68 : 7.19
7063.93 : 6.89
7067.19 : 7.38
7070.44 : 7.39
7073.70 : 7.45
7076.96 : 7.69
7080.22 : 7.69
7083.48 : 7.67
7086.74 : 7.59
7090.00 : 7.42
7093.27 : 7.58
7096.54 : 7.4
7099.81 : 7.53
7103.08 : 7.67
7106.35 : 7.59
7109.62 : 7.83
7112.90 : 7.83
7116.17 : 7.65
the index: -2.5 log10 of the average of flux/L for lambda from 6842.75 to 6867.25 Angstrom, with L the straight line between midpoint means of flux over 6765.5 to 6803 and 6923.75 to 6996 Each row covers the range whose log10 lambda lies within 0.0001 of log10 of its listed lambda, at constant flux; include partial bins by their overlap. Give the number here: -0.07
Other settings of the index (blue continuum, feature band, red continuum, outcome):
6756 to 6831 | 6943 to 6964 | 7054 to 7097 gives 0.13 mag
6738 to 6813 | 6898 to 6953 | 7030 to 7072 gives 0.08 mag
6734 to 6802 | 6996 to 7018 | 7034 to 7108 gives 0.01 mag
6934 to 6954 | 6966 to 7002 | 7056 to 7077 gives -0.15 mag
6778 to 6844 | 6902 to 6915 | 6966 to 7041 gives 0.00 mag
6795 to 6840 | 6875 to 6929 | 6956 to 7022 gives -0.02 mag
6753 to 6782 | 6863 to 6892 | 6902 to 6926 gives -0.04 mag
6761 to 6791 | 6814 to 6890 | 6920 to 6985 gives -0.05 mag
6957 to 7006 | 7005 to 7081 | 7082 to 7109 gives 0.01 mag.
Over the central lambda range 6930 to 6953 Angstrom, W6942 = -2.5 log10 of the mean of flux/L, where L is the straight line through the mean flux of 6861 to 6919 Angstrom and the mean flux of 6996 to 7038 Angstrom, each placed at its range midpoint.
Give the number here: 0.21 mag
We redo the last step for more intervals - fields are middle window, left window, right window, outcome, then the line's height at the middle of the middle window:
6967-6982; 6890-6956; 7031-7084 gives -0.04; 7.22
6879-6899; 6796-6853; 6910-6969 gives -0.06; 7.28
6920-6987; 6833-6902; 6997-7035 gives 0.08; 7.61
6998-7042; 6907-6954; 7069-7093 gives -0.03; 7.31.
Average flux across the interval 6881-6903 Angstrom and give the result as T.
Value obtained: 7.64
